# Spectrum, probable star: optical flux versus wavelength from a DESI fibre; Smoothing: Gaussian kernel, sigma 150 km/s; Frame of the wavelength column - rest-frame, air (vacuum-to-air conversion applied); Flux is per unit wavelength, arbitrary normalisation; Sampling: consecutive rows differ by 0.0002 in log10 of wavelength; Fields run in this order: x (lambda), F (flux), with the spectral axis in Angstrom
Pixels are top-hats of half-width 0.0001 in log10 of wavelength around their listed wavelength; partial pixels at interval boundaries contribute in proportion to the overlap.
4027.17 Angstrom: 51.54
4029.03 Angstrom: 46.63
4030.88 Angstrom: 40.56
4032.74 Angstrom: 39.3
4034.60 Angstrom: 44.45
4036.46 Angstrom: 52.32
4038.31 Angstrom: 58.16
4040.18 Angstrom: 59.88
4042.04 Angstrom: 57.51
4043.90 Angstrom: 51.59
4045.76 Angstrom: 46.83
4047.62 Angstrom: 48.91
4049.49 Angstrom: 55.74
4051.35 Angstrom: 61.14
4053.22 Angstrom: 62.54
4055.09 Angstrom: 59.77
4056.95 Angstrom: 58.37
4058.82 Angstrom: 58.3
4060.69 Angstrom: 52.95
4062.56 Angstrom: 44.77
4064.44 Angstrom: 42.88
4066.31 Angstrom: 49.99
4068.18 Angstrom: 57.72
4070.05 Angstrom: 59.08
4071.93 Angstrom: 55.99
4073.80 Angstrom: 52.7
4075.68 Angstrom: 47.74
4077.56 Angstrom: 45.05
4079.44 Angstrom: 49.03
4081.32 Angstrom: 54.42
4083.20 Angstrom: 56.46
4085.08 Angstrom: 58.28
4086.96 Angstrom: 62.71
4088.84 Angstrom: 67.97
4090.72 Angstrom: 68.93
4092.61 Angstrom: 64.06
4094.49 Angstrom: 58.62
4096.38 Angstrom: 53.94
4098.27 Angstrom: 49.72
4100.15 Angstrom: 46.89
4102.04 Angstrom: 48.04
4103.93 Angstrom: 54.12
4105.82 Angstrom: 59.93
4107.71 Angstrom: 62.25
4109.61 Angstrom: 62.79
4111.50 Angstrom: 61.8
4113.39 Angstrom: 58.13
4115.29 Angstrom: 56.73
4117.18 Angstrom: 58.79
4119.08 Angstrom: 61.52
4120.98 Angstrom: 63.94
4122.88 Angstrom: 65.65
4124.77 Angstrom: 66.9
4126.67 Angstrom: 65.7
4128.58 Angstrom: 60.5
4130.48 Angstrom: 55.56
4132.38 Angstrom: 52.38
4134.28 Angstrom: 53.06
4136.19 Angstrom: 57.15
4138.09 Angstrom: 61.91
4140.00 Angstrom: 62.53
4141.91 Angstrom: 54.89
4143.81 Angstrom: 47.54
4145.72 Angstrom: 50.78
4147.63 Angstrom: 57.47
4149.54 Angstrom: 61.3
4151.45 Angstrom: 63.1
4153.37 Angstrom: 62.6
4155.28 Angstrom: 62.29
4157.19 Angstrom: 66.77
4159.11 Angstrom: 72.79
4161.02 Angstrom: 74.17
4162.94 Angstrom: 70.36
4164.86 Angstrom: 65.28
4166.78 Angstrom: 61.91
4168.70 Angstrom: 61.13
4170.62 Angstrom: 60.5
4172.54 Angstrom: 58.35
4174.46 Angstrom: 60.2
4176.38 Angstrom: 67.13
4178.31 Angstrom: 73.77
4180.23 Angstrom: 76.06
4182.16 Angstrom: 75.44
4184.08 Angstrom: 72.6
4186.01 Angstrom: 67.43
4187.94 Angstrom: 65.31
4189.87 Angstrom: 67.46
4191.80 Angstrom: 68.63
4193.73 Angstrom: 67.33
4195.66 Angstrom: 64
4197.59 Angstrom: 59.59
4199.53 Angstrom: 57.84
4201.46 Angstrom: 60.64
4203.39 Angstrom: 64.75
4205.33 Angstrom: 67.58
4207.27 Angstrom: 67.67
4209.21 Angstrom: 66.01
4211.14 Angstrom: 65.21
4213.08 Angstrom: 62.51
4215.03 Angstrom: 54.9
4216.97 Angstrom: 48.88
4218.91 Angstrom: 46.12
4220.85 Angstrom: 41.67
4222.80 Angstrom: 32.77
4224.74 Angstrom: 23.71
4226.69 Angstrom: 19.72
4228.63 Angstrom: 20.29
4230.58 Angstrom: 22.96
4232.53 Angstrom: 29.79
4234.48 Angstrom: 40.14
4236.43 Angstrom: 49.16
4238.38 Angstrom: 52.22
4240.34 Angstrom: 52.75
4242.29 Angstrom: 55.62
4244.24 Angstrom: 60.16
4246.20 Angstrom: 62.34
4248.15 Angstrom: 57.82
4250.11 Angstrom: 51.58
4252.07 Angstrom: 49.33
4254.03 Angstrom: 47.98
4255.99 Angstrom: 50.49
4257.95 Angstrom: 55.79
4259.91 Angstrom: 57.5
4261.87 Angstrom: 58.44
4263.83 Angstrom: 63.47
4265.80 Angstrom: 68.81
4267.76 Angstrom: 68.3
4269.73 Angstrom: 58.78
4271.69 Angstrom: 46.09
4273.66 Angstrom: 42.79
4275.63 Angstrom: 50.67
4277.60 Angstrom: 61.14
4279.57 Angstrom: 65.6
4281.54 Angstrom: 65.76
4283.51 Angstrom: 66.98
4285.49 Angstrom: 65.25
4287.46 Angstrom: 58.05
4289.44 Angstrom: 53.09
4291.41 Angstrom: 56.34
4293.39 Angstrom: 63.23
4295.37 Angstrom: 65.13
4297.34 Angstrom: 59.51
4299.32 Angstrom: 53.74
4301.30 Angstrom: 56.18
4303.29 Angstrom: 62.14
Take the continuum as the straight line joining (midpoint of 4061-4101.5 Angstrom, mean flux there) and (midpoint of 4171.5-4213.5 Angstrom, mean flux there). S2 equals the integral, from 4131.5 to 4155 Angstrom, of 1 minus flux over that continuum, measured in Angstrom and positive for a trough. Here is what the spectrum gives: 1.47 Angstrom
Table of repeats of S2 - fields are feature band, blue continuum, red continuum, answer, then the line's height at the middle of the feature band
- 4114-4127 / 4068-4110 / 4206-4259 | -1.9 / 54.4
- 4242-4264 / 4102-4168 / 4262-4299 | 1.6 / 60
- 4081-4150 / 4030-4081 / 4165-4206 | -0.1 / 58.5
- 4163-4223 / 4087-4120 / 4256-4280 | -4.8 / 58.1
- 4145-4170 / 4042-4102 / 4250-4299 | -3.4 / 56.2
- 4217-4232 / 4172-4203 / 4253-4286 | 7.7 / 62.8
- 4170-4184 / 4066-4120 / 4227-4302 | -3.1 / 55.4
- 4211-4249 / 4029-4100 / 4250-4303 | 8.4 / 57.1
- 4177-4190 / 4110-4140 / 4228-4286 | -3.2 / 57.1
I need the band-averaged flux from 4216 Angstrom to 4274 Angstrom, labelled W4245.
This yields 47.9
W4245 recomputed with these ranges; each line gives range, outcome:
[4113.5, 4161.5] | 60.5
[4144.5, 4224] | 62.5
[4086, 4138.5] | 59.3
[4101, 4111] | 57.5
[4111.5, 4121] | 59.6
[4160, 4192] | 67.4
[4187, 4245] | 51.8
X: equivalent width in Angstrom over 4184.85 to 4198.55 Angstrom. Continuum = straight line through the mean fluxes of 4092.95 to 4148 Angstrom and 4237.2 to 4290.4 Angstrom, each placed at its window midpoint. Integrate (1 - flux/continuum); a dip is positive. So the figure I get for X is -1.99 Angstrom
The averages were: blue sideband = 57.6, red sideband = 57.3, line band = 65.8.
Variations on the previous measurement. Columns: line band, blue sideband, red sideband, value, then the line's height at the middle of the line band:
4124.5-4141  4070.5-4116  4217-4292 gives -1.2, 55.1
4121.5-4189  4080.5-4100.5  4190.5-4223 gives -4.7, 59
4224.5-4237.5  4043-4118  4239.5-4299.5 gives 6.2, 57.4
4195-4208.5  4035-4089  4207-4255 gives -4.2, 48.3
